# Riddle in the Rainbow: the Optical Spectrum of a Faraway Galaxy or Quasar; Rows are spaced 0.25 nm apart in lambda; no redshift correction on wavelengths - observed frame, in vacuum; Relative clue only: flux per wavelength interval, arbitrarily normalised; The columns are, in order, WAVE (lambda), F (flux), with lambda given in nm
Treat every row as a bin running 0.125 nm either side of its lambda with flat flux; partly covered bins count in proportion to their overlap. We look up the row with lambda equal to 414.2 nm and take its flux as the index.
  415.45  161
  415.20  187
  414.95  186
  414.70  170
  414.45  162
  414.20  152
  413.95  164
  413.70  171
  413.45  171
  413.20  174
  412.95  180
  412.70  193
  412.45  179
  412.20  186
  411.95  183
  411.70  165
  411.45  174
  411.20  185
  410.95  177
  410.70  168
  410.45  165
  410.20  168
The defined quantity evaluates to 152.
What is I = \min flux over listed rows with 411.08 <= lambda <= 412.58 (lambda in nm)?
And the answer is 165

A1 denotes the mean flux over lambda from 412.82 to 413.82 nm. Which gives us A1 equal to 174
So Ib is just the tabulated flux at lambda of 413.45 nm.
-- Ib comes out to 171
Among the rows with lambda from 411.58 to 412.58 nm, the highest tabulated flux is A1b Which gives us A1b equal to 186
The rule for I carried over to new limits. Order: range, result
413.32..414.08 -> 164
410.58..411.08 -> 168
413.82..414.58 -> 152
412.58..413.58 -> 171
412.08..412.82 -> 179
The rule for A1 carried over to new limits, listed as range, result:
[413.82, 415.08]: 167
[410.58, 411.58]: 176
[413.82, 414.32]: 158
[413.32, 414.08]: 169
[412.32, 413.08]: 184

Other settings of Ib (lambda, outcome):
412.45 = 179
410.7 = 168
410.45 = 165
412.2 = 186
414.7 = 170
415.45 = 161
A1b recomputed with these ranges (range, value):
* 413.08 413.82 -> 174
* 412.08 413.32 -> 193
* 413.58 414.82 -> 171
